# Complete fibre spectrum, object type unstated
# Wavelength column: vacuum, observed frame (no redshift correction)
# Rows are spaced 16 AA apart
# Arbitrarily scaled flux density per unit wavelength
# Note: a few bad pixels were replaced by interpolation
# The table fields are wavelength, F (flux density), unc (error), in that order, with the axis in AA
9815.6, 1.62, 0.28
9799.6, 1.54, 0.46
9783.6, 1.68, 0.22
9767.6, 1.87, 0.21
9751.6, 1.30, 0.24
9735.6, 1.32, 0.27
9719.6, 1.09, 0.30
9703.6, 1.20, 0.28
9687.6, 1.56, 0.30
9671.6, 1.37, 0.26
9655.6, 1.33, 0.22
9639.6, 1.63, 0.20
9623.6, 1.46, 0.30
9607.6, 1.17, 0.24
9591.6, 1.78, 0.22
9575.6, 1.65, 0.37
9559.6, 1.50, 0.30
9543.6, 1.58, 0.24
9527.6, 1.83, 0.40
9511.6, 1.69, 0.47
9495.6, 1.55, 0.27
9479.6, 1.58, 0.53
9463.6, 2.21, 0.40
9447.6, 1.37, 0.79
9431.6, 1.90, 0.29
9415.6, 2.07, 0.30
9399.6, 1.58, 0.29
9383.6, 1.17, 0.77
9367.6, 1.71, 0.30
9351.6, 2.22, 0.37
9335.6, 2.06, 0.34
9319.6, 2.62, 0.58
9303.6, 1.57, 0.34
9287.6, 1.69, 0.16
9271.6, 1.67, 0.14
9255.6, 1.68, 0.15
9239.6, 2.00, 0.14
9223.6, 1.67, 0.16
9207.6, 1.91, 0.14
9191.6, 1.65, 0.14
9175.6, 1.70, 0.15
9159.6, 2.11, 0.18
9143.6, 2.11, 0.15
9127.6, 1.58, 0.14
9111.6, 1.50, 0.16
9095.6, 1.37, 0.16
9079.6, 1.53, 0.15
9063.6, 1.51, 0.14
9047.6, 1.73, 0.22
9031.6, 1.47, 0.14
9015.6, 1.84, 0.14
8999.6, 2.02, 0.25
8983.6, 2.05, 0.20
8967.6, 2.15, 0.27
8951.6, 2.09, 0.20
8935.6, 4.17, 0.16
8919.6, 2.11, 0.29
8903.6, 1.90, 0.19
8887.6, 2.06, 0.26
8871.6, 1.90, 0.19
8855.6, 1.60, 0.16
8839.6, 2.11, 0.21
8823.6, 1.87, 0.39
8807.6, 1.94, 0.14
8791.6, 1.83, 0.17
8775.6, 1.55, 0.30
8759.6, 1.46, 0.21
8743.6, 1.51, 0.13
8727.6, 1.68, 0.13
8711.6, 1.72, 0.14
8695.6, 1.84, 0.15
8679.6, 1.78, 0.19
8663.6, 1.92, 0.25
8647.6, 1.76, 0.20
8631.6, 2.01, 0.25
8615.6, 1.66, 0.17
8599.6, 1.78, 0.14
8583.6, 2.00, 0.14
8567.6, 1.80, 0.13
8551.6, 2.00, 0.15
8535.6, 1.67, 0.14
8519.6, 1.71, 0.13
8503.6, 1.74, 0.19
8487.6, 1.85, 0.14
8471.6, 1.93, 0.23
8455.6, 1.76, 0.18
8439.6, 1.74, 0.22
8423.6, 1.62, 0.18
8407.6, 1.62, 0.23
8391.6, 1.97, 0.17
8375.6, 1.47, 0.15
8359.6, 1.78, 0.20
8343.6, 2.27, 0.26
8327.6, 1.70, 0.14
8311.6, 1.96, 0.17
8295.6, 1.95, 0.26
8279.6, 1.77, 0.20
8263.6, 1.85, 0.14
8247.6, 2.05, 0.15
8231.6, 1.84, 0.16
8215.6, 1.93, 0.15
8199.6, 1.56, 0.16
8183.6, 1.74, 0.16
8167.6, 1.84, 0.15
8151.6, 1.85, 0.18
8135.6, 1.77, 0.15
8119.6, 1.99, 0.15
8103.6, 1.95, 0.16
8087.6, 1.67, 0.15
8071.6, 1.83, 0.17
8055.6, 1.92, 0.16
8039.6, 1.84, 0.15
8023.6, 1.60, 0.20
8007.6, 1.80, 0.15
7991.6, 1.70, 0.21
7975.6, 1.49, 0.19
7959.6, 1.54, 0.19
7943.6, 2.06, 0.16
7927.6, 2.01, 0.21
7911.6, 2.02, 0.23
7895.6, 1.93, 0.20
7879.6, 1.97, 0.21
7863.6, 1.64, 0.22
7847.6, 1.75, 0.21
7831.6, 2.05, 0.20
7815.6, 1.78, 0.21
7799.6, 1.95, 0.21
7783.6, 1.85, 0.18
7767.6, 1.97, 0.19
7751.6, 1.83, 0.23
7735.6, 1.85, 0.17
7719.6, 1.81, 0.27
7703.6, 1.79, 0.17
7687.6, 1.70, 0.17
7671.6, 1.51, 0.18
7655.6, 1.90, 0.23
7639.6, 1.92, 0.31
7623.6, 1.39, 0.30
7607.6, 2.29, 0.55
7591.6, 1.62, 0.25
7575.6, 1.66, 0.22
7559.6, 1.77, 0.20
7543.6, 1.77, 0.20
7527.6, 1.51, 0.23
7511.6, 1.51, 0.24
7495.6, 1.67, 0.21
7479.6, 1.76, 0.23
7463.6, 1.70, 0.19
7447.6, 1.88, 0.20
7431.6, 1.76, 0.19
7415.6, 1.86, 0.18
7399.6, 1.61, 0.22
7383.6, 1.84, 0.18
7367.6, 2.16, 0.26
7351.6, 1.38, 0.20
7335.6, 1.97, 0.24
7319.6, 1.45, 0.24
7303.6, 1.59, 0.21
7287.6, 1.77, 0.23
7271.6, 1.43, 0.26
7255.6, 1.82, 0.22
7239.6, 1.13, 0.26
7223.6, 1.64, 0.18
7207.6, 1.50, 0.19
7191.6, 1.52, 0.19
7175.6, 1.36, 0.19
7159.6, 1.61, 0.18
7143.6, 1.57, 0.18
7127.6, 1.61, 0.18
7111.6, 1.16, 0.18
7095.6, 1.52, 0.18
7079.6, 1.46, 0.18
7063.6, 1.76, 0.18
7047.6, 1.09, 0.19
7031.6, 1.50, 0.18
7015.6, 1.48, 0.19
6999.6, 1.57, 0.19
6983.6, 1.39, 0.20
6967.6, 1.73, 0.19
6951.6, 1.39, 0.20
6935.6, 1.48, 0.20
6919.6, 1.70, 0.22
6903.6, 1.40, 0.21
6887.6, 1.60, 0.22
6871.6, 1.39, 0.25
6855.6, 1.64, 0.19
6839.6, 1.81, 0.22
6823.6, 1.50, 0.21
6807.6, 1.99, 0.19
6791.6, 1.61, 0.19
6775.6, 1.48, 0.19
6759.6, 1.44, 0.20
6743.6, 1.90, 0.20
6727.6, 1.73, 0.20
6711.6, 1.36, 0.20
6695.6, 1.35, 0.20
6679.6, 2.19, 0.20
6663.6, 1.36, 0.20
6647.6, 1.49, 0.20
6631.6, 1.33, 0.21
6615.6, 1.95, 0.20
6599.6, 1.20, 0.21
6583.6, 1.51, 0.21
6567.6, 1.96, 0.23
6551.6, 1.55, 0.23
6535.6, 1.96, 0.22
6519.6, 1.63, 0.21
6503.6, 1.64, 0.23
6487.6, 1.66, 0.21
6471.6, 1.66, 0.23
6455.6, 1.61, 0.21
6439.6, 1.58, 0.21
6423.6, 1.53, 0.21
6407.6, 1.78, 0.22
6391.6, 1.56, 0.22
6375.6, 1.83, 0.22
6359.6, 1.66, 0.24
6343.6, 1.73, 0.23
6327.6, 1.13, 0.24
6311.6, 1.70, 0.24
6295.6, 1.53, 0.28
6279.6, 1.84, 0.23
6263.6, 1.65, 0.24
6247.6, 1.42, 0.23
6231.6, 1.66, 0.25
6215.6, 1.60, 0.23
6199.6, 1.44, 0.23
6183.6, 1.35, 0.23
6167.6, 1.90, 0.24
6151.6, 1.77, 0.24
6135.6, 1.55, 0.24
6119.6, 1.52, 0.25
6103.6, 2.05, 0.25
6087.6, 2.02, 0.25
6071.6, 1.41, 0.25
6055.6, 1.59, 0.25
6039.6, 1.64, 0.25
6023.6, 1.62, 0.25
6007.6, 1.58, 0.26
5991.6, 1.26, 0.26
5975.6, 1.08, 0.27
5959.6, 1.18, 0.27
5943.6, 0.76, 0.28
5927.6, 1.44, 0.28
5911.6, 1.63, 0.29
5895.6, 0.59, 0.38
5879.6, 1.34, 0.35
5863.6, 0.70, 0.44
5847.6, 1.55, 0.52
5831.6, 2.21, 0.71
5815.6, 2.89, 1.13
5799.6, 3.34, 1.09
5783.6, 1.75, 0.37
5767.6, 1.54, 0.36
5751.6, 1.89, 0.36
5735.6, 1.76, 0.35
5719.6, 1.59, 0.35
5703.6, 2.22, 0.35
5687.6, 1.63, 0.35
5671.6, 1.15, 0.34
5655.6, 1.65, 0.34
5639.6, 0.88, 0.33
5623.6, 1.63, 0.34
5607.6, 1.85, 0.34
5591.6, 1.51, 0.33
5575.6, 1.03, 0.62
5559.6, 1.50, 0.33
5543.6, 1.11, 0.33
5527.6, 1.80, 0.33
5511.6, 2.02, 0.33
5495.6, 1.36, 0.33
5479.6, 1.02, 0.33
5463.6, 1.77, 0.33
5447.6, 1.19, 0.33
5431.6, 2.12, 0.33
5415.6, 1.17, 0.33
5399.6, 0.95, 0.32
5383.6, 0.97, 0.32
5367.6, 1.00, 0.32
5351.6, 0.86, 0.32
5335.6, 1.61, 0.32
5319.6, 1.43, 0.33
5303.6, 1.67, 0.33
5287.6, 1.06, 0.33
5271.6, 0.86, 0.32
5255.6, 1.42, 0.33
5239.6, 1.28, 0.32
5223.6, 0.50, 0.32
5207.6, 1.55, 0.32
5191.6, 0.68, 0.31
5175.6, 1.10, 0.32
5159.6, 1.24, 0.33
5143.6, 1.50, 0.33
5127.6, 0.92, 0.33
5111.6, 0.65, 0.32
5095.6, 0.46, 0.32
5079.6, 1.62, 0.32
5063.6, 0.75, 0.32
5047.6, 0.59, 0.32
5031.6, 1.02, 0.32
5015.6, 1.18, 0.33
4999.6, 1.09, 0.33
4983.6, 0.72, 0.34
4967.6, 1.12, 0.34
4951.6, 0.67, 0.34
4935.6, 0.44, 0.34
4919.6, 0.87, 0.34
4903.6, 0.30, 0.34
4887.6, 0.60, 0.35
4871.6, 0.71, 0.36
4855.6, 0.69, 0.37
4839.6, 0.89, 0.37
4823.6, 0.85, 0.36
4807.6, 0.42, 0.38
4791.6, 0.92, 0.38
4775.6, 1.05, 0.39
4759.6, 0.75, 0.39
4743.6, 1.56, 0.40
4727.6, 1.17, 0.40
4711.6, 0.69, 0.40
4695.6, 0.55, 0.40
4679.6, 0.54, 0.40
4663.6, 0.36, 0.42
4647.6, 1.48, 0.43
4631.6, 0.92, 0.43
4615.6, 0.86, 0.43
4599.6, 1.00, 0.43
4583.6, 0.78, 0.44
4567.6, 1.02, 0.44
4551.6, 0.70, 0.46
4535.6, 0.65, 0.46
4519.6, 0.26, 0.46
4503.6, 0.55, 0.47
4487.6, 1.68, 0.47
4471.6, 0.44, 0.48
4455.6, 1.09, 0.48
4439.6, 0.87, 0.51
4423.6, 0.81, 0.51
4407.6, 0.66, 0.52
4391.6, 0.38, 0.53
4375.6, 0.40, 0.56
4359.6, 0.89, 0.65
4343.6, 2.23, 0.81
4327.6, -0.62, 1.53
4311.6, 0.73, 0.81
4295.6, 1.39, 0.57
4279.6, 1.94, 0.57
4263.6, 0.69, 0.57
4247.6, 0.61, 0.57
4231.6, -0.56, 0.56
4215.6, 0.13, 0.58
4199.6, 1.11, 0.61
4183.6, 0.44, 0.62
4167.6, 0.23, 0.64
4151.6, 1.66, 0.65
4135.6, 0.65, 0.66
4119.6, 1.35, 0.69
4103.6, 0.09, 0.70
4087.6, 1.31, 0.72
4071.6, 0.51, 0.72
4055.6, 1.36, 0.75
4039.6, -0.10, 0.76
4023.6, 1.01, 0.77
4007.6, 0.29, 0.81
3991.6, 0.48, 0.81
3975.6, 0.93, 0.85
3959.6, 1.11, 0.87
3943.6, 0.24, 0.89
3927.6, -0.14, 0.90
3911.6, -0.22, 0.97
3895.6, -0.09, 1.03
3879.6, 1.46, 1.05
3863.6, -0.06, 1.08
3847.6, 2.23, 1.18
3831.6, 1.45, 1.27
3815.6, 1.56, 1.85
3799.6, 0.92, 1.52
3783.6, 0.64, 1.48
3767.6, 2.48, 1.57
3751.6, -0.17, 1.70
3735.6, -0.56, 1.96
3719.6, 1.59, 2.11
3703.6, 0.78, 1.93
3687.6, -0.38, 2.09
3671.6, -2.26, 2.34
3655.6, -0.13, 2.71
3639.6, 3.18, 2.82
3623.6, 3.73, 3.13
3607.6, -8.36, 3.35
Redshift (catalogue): 0.360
